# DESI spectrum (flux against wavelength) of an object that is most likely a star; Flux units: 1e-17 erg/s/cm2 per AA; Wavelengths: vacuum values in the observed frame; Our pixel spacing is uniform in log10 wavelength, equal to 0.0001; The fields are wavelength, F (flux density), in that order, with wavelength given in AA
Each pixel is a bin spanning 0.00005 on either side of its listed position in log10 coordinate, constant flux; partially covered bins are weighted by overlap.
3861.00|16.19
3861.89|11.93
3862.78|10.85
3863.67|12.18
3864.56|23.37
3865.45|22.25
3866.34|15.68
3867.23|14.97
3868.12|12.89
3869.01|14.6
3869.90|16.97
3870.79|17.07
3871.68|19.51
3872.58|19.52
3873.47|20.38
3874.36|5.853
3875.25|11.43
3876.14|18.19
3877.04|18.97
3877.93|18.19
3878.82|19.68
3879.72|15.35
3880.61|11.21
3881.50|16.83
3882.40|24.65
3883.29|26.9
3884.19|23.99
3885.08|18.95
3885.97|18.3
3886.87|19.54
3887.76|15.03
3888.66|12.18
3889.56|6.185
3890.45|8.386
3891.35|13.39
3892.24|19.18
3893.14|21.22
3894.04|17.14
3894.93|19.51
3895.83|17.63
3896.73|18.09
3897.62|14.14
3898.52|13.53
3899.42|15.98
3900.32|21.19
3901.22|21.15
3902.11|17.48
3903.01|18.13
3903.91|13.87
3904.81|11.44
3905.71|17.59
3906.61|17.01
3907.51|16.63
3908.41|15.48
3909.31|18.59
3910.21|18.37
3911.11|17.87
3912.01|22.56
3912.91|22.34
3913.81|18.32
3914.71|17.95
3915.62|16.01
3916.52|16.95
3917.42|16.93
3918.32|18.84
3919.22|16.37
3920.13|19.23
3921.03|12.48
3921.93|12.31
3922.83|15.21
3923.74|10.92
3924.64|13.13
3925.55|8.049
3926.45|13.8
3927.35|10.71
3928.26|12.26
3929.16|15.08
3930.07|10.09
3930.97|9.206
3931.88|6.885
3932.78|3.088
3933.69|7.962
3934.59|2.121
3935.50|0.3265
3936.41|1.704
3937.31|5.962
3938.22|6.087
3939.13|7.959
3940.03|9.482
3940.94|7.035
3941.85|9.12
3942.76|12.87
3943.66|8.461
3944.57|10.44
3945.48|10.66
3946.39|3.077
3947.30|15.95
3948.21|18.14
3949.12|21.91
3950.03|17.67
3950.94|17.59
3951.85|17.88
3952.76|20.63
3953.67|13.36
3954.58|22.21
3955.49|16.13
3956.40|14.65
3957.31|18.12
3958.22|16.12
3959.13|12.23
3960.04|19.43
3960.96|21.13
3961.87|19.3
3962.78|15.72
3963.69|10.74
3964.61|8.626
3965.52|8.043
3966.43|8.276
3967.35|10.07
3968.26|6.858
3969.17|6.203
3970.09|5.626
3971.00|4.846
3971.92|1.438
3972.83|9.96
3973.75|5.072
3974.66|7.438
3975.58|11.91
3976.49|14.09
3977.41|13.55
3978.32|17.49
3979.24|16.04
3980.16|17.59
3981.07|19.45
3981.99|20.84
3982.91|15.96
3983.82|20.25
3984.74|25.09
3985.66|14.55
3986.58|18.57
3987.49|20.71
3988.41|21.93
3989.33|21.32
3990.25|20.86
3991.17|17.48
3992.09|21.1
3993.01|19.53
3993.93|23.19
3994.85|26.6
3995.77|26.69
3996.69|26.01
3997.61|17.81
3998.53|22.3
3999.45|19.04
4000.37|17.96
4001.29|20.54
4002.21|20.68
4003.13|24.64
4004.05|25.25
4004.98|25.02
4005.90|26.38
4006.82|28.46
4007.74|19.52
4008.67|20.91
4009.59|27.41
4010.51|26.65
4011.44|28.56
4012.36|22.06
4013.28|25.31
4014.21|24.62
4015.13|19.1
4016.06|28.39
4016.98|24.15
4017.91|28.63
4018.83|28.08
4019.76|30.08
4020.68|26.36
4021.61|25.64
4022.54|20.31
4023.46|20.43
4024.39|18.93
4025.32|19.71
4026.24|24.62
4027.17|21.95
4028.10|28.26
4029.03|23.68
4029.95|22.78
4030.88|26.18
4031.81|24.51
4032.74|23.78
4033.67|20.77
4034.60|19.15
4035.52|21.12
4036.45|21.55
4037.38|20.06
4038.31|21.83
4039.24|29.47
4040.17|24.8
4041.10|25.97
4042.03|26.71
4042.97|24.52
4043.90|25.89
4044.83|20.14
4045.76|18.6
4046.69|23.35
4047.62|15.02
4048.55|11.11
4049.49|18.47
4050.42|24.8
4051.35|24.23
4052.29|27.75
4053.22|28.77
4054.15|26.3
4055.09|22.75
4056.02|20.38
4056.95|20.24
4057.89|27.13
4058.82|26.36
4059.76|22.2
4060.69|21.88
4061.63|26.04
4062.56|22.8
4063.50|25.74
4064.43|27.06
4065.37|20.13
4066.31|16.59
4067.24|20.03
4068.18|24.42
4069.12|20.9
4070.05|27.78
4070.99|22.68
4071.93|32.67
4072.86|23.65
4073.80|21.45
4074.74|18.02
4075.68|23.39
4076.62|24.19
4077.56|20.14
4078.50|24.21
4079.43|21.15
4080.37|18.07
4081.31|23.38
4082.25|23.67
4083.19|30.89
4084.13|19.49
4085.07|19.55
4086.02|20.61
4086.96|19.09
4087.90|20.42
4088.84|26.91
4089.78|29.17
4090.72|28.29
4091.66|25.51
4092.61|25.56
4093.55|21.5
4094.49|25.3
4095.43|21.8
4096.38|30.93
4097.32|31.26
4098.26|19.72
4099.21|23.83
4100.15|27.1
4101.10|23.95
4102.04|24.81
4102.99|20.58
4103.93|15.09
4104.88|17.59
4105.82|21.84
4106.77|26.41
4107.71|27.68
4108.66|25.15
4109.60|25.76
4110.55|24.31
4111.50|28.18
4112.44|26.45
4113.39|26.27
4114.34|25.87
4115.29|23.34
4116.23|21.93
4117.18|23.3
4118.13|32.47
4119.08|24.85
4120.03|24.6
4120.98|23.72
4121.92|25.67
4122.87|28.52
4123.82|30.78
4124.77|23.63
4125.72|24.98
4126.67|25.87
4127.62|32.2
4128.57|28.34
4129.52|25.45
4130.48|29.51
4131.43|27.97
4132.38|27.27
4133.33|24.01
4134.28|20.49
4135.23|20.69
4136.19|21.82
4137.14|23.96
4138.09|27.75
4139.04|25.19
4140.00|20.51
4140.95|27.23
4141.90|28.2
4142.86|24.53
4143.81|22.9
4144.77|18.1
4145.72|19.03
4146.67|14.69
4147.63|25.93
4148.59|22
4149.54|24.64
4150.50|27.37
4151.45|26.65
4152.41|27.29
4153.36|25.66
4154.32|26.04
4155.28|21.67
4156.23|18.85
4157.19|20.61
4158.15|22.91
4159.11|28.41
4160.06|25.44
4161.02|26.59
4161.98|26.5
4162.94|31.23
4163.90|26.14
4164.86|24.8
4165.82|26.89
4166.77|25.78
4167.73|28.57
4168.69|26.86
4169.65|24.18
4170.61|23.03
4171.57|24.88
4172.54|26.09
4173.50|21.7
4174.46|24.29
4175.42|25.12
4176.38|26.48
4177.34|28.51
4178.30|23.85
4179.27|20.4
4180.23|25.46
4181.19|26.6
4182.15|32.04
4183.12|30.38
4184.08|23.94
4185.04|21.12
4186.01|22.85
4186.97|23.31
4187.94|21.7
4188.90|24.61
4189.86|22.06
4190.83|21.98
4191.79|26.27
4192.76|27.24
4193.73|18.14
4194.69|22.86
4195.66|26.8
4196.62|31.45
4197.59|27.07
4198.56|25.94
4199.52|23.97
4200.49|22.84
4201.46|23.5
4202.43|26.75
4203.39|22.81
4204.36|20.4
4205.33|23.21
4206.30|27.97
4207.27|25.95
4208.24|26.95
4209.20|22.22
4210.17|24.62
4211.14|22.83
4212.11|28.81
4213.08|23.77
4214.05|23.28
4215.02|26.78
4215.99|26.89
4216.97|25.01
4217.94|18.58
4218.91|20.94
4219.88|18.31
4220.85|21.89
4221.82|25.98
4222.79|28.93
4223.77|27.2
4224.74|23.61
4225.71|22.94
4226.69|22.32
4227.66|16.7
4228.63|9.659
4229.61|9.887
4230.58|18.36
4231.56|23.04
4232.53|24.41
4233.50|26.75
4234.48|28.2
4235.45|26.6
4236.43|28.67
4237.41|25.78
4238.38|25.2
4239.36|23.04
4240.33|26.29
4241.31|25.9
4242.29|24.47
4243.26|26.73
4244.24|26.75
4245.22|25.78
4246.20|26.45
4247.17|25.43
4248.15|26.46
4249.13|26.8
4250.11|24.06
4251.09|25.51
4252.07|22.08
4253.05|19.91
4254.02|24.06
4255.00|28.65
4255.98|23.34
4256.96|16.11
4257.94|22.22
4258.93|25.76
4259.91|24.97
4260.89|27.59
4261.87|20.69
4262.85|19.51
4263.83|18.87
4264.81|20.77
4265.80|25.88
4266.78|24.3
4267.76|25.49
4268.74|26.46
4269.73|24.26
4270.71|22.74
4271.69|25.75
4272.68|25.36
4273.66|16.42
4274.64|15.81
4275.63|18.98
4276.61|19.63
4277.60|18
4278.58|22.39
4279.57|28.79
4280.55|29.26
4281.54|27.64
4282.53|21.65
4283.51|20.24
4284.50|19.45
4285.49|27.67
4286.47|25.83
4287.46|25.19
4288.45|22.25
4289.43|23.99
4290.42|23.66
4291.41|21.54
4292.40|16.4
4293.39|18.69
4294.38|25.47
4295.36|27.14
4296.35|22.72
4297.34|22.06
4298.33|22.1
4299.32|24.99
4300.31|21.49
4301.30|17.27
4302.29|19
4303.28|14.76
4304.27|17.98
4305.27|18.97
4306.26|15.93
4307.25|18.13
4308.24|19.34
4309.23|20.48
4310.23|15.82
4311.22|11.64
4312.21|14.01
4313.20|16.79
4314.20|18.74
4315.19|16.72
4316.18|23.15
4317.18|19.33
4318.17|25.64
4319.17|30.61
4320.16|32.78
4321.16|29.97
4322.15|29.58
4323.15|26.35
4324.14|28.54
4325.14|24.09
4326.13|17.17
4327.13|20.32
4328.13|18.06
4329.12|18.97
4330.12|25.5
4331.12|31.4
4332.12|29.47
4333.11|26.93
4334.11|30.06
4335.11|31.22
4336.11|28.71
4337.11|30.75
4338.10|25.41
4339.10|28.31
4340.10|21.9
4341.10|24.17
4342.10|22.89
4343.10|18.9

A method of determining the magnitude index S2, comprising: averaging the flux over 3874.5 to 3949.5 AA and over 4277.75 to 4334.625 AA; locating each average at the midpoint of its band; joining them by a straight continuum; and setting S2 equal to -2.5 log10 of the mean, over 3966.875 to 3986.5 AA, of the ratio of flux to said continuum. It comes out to 0.23 mag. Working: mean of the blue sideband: 14.4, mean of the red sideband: 22.5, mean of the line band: 12.7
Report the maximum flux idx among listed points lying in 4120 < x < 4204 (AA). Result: 32.2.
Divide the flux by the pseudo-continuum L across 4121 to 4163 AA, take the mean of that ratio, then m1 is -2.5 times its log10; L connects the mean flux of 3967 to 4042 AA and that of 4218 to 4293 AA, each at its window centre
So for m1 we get -0.13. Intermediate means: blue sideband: 20.6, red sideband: 23.2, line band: 24.9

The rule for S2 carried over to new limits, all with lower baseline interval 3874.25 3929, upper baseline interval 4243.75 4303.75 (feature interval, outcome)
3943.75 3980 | 0.32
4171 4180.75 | -0.16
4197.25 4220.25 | -0.11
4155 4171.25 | -0.20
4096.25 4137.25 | -0.24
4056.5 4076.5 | -0.21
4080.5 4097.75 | -0.23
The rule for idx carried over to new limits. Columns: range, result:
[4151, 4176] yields 31.23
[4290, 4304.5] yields 27.14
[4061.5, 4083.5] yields 32.67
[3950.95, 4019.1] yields 28.63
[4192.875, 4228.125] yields 31.45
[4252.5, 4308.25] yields 29.26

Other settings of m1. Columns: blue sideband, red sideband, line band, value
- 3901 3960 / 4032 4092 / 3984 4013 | -0.21 mag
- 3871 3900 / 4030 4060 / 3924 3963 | 0.49 mag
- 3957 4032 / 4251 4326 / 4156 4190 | -0.19 mag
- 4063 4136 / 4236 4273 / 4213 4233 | 0.12 mag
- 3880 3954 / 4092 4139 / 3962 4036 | -0.03 mag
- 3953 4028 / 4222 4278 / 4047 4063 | -0.14 mag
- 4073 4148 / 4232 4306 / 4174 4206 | -0.04 mag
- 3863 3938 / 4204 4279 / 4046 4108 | -0.19 mag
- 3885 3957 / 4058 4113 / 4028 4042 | -0.14 mag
